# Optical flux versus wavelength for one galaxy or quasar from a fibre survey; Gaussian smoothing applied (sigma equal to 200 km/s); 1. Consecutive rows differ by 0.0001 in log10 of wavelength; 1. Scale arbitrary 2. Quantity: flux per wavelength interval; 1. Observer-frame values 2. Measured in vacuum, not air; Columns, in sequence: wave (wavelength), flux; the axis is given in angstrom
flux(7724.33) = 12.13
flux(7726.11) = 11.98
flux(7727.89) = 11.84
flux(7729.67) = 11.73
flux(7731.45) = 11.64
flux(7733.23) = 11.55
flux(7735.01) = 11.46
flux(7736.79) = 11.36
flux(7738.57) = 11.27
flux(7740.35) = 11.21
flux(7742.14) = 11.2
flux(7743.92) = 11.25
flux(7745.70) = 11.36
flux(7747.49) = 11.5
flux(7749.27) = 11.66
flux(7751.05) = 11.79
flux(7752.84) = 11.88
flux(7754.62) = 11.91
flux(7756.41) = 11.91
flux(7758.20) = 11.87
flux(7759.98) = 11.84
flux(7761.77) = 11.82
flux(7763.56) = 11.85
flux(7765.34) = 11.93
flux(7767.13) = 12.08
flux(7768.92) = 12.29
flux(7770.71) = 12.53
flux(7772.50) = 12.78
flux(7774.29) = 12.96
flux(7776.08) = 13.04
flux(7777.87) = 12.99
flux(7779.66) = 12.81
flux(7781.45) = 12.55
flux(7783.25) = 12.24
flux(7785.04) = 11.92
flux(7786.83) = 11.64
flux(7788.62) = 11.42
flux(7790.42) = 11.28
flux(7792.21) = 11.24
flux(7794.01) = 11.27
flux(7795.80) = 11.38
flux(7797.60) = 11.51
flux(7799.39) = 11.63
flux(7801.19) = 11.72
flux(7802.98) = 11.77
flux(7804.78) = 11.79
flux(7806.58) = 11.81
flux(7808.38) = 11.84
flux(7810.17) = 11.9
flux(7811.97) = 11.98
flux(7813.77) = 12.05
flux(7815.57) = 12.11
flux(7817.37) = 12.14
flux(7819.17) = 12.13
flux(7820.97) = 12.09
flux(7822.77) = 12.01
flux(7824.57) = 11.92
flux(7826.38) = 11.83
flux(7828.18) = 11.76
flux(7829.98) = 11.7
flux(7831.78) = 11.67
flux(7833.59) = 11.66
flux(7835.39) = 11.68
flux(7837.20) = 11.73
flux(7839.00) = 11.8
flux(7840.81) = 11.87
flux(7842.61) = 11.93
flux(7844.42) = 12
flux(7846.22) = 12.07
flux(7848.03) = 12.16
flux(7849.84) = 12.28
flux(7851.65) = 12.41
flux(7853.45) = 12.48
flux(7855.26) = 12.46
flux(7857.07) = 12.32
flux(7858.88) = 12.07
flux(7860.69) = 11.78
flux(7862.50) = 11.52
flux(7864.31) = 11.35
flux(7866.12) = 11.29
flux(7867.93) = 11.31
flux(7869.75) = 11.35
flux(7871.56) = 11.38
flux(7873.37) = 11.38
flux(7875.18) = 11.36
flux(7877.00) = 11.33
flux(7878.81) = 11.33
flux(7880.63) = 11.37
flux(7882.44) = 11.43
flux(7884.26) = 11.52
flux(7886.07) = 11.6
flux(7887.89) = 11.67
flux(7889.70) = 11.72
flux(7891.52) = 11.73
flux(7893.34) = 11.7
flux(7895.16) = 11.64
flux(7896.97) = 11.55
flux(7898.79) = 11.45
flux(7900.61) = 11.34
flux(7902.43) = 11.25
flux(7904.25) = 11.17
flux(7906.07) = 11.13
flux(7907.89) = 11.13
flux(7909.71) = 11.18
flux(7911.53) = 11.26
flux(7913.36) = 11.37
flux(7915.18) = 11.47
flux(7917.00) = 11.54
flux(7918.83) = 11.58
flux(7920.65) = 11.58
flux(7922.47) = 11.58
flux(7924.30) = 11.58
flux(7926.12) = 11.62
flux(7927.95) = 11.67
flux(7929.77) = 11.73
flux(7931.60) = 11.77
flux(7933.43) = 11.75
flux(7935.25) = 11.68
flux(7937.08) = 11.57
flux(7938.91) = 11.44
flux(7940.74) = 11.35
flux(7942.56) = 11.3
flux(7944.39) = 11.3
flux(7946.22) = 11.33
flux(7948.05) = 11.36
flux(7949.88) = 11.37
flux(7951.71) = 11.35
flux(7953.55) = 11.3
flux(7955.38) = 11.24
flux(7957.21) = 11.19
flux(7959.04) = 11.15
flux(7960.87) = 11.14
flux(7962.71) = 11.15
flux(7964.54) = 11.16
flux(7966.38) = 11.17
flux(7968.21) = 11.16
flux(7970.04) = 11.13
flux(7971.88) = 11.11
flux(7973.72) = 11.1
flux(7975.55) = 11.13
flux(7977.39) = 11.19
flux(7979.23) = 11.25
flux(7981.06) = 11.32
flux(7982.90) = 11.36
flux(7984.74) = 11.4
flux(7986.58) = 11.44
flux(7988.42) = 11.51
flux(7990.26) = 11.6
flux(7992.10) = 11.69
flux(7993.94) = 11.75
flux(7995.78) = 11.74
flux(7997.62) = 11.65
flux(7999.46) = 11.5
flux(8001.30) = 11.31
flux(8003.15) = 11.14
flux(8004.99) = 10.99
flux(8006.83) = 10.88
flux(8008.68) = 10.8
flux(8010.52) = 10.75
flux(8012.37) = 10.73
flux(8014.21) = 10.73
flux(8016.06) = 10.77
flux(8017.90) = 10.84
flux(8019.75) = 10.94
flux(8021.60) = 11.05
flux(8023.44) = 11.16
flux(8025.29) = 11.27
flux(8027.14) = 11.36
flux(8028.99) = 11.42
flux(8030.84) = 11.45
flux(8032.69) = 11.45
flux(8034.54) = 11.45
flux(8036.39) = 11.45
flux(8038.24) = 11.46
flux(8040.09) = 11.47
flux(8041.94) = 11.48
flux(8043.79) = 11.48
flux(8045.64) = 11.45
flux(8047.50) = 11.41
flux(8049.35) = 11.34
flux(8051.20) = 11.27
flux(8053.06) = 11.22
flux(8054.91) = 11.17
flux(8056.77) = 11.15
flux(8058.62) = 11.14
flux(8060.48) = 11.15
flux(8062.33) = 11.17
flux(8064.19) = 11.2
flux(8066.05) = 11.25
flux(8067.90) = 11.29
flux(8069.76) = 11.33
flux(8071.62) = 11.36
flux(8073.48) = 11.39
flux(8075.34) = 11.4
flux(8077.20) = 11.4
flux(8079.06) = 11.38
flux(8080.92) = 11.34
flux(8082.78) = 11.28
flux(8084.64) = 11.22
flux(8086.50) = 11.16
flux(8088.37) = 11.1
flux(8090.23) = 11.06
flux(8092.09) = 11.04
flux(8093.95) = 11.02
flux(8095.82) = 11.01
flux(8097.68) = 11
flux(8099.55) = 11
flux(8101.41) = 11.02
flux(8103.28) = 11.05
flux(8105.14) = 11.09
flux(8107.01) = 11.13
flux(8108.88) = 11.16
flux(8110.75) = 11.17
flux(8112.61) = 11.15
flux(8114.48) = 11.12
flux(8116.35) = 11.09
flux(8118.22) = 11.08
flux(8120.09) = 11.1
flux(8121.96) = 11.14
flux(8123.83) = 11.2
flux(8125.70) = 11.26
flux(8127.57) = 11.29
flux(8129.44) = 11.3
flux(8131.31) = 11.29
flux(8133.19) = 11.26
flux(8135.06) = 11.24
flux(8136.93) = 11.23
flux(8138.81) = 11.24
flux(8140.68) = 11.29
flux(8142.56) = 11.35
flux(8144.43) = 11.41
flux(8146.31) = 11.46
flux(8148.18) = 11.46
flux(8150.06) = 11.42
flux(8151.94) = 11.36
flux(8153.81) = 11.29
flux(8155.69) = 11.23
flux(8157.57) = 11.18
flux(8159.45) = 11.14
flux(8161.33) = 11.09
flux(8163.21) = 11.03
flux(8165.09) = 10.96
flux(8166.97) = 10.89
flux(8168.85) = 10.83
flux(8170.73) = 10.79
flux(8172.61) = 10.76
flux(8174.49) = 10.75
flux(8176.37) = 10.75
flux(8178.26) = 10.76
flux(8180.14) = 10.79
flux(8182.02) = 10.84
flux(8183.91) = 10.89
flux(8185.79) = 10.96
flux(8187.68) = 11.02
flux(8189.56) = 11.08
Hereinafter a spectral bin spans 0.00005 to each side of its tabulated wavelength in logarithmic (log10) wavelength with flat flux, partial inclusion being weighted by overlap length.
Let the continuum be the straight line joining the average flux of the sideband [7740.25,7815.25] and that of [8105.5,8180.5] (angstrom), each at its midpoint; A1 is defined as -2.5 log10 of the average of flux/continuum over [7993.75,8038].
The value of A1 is 0.02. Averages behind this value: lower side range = 11.9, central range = 11.2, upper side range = 11.1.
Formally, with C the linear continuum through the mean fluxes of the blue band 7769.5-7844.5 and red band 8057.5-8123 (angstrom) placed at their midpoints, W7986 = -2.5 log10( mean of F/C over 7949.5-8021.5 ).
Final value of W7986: 0.025 mag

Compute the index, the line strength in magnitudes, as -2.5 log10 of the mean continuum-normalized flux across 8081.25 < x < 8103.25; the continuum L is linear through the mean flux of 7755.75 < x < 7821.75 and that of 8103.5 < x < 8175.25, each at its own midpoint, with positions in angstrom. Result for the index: 0.018 mag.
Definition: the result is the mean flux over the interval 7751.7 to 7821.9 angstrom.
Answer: 12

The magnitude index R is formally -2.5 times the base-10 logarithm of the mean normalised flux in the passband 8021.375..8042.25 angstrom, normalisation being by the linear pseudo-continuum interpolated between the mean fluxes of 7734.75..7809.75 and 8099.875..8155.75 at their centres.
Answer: 0.00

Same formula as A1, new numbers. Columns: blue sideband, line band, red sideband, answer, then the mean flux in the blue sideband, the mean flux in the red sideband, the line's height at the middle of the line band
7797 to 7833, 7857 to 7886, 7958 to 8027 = 0.02 mag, 11.9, 11.2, 11.7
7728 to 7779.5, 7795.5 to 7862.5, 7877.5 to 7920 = -0.03 mag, 11.9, 11.4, 11.7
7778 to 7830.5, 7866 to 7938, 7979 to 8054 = 0.01 mag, 11.9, 11.3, 11.6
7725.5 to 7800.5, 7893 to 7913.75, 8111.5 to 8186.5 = 0.02 mag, 11.8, 11.1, 11.6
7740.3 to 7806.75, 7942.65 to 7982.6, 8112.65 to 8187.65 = 0.03 mag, 11.9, 11.1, 11.5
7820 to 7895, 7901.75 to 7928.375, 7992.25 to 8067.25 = 0.02 mag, 11.8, 11.2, 11.6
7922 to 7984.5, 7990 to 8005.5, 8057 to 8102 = -0.02 mag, 11.4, 11.2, 11.3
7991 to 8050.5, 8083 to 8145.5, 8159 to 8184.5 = -0.01 mag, 11.3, 10.9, 11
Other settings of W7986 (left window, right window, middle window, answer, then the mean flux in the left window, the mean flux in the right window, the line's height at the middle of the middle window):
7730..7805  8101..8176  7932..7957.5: 0.01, 11.8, 11.2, 11.5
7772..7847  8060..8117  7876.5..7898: 0.02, 11.9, 11.2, 11.7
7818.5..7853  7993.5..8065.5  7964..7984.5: 0.02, 11.9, 11.2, 11.4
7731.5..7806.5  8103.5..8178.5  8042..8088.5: 0.00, 11.8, 11.1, 11.3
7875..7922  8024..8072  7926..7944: -0.02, 11.4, 11.3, 11.4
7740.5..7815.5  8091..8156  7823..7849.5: -0.01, 11.9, 11.2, 11.8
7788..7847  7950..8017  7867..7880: 0.02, 11.8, 11.2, 11.6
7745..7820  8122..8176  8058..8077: 0.01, 12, 11.2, 11.3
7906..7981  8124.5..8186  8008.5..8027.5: 0.03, 11.4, 11.1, 11.3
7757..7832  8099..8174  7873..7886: 0.04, 12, 11.2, 11.8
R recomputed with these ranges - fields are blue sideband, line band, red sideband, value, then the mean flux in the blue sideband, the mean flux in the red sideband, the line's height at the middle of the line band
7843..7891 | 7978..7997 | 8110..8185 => 0.00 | 11.7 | 11.1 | 11.5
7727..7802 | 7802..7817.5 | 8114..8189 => -0.02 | 11.8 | 11.1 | 11.8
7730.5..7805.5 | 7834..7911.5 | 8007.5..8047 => -0.01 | 11.8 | 11.2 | 11.6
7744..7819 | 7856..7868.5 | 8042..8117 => 0.01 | 11.9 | 11.2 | 11.7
